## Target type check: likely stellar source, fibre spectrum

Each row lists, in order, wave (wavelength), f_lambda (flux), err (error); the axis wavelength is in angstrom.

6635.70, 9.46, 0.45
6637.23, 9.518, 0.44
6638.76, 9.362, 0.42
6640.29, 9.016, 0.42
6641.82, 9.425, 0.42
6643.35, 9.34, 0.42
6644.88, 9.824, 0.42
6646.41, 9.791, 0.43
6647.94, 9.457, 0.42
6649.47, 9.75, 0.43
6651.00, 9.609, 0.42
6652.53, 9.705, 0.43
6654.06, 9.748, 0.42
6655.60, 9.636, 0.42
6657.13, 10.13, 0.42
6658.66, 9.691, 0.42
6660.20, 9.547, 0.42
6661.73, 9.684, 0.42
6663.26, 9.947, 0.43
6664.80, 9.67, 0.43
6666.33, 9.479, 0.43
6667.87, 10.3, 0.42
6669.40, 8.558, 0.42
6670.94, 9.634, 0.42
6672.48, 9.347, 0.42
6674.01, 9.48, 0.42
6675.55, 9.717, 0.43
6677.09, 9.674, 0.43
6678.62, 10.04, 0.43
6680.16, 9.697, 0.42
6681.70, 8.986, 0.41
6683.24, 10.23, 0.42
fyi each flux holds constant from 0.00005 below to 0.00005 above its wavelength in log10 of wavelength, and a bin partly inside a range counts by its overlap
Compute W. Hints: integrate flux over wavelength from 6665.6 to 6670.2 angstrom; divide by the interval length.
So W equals 9.44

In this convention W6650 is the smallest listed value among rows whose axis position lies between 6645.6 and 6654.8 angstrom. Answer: 9.457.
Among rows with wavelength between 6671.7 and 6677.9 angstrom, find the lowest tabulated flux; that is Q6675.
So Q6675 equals 9.347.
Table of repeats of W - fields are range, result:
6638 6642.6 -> 9.26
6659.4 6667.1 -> 9.66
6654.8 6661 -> 9.74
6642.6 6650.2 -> 9.63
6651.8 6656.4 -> 9.69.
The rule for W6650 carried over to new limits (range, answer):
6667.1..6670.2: 8.558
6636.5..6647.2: 9.016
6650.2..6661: 9.547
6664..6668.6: 9.479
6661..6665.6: 9.67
